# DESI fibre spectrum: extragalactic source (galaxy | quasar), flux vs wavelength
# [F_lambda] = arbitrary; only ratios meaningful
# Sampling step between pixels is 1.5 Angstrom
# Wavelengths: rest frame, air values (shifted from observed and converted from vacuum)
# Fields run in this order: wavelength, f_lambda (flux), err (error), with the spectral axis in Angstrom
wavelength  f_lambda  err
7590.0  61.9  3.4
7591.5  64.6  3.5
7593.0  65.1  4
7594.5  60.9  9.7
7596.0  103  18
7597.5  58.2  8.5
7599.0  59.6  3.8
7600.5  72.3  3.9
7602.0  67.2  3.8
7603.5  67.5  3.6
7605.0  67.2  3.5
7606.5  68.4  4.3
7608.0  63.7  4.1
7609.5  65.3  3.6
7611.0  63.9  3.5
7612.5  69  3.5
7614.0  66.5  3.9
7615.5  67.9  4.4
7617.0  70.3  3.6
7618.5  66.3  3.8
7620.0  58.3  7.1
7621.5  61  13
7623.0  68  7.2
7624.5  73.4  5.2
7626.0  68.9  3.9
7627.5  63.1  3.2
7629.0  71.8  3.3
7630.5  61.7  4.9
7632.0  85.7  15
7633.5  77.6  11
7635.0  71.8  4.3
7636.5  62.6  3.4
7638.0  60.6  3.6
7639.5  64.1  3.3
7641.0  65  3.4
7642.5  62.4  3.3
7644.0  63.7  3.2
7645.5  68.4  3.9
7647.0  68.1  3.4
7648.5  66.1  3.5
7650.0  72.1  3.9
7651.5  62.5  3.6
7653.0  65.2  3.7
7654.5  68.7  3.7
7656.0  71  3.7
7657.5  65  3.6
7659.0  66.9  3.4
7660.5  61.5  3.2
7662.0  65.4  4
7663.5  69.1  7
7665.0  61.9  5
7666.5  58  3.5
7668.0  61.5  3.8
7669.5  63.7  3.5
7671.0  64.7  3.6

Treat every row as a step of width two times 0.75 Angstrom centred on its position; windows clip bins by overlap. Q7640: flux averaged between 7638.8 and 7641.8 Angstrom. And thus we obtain 64.5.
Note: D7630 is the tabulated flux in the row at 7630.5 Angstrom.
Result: 61.7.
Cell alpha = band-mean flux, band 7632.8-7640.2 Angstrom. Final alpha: 67.3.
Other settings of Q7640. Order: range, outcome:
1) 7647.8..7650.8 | 69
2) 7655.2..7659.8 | 67.6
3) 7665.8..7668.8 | 59.8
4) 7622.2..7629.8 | 68.9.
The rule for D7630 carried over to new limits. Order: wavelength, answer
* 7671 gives 64.7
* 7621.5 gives 61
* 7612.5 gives 69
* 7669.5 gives 63.7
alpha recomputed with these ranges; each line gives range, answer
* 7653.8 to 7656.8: 69.8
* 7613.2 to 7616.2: 67.2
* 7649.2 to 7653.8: 66.6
